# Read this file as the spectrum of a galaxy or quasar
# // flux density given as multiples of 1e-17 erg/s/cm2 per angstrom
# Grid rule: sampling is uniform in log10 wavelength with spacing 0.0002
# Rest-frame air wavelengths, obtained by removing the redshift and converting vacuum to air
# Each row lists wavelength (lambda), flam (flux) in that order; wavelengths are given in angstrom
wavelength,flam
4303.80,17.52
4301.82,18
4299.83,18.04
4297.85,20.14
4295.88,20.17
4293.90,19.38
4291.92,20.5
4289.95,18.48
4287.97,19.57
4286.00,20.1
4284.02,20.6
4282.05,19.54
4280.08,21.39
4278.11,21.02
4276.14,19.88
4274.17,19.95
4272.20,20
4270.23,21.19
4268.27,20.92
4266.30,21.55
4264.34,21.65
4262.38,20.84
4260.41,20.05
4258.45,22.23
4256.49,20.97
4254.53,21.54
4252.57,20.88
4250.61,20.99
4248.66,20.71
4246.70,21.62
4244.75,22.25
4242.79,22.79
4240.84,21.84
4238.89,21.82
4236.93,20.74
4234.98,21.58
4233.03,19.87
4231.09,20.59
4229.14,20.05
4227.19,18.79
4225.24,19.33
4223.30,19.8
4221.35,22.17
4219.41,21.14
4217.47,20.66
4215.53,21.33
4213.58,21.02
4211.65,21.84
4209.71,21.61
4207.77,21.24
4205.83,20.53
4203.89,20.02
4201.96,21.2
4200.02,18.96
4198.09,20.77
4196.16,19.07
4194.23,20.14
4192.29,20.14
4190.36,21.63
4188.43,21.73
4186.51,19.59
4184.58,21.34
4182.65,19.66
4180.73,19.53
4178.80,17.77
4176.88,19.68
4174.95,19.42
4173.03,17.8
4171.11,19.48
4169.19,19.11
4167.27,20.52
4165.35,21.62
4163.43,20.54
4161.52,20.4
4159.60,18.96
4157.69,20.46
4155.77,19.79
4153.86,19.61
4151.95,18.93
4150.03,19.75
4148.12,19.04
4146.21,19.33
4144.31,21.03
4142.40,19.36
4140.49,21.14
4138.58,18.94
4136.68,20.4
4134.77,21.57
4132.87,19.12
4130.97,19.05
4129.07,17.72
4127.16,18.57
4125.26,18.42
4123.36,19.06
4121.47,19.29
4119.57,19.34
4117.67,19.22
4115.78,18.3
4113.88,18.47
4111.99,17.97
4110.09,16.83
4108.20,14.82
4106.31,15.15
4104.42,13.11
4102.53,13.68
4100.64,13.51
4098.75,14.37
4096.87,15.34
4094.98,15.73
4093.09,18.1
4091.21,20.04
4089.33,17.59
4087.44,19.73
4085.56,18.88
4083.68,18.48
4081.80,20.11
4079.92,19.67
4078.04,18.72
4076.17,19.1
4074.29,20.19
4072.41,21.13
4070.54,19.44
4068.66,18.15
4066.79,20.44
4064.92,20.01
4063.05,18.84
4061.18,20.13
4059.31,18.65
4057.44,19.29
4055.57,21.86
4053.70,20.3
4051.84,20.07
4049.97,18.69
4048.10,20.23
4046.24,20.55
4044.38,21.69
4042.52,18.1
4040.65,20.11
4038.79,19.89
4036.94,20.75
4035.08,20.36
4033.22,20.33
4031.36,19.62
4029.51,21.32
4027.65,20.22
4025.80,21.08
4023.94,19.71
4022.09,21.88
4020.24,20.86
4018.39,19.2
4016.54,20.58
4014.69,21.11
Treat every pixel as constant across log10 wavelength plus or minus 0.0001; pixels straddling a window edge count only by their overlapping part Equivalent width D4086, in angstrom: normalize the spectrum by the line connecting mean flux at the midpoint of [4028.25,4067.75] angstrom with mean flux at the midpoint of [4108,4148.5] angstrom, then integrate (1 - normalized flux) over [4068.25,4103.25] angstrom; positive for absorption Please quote 2.8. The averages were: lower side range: 20.1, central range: 18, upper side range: 19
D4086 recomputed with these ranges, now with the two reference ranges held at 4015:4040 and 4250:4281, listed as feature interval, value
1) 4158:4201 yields 1.8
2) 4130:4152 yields 0.9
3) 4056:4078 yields 1.0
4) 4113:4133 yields 1.8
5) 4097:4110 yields 3.9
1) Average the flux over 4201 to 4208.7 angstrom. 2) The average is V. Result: 20.7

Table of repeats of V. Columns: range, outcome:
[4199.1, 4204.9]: 20.1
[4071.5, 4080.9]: 19.8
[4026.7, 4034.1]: 20.4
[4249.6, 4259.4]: 21.3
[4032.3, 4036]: 20.3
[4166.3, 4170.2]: 19.8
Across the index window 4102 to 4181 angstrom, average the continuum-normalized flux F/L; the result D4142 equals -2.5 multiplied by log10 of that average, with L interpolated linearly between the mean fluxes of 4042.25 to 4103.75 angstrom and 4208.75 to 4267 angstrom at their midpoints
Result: 0.05 mag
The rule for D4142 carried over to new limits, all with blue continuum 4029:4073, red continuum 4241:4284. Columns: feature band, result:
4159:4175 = 0.04 mag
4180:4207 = 0.02 mag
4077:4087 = 0.05 mag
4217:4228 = 0.03 mag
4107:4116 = 0.18 mag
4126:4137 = 0.06 mag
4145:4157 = 0.06 mag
